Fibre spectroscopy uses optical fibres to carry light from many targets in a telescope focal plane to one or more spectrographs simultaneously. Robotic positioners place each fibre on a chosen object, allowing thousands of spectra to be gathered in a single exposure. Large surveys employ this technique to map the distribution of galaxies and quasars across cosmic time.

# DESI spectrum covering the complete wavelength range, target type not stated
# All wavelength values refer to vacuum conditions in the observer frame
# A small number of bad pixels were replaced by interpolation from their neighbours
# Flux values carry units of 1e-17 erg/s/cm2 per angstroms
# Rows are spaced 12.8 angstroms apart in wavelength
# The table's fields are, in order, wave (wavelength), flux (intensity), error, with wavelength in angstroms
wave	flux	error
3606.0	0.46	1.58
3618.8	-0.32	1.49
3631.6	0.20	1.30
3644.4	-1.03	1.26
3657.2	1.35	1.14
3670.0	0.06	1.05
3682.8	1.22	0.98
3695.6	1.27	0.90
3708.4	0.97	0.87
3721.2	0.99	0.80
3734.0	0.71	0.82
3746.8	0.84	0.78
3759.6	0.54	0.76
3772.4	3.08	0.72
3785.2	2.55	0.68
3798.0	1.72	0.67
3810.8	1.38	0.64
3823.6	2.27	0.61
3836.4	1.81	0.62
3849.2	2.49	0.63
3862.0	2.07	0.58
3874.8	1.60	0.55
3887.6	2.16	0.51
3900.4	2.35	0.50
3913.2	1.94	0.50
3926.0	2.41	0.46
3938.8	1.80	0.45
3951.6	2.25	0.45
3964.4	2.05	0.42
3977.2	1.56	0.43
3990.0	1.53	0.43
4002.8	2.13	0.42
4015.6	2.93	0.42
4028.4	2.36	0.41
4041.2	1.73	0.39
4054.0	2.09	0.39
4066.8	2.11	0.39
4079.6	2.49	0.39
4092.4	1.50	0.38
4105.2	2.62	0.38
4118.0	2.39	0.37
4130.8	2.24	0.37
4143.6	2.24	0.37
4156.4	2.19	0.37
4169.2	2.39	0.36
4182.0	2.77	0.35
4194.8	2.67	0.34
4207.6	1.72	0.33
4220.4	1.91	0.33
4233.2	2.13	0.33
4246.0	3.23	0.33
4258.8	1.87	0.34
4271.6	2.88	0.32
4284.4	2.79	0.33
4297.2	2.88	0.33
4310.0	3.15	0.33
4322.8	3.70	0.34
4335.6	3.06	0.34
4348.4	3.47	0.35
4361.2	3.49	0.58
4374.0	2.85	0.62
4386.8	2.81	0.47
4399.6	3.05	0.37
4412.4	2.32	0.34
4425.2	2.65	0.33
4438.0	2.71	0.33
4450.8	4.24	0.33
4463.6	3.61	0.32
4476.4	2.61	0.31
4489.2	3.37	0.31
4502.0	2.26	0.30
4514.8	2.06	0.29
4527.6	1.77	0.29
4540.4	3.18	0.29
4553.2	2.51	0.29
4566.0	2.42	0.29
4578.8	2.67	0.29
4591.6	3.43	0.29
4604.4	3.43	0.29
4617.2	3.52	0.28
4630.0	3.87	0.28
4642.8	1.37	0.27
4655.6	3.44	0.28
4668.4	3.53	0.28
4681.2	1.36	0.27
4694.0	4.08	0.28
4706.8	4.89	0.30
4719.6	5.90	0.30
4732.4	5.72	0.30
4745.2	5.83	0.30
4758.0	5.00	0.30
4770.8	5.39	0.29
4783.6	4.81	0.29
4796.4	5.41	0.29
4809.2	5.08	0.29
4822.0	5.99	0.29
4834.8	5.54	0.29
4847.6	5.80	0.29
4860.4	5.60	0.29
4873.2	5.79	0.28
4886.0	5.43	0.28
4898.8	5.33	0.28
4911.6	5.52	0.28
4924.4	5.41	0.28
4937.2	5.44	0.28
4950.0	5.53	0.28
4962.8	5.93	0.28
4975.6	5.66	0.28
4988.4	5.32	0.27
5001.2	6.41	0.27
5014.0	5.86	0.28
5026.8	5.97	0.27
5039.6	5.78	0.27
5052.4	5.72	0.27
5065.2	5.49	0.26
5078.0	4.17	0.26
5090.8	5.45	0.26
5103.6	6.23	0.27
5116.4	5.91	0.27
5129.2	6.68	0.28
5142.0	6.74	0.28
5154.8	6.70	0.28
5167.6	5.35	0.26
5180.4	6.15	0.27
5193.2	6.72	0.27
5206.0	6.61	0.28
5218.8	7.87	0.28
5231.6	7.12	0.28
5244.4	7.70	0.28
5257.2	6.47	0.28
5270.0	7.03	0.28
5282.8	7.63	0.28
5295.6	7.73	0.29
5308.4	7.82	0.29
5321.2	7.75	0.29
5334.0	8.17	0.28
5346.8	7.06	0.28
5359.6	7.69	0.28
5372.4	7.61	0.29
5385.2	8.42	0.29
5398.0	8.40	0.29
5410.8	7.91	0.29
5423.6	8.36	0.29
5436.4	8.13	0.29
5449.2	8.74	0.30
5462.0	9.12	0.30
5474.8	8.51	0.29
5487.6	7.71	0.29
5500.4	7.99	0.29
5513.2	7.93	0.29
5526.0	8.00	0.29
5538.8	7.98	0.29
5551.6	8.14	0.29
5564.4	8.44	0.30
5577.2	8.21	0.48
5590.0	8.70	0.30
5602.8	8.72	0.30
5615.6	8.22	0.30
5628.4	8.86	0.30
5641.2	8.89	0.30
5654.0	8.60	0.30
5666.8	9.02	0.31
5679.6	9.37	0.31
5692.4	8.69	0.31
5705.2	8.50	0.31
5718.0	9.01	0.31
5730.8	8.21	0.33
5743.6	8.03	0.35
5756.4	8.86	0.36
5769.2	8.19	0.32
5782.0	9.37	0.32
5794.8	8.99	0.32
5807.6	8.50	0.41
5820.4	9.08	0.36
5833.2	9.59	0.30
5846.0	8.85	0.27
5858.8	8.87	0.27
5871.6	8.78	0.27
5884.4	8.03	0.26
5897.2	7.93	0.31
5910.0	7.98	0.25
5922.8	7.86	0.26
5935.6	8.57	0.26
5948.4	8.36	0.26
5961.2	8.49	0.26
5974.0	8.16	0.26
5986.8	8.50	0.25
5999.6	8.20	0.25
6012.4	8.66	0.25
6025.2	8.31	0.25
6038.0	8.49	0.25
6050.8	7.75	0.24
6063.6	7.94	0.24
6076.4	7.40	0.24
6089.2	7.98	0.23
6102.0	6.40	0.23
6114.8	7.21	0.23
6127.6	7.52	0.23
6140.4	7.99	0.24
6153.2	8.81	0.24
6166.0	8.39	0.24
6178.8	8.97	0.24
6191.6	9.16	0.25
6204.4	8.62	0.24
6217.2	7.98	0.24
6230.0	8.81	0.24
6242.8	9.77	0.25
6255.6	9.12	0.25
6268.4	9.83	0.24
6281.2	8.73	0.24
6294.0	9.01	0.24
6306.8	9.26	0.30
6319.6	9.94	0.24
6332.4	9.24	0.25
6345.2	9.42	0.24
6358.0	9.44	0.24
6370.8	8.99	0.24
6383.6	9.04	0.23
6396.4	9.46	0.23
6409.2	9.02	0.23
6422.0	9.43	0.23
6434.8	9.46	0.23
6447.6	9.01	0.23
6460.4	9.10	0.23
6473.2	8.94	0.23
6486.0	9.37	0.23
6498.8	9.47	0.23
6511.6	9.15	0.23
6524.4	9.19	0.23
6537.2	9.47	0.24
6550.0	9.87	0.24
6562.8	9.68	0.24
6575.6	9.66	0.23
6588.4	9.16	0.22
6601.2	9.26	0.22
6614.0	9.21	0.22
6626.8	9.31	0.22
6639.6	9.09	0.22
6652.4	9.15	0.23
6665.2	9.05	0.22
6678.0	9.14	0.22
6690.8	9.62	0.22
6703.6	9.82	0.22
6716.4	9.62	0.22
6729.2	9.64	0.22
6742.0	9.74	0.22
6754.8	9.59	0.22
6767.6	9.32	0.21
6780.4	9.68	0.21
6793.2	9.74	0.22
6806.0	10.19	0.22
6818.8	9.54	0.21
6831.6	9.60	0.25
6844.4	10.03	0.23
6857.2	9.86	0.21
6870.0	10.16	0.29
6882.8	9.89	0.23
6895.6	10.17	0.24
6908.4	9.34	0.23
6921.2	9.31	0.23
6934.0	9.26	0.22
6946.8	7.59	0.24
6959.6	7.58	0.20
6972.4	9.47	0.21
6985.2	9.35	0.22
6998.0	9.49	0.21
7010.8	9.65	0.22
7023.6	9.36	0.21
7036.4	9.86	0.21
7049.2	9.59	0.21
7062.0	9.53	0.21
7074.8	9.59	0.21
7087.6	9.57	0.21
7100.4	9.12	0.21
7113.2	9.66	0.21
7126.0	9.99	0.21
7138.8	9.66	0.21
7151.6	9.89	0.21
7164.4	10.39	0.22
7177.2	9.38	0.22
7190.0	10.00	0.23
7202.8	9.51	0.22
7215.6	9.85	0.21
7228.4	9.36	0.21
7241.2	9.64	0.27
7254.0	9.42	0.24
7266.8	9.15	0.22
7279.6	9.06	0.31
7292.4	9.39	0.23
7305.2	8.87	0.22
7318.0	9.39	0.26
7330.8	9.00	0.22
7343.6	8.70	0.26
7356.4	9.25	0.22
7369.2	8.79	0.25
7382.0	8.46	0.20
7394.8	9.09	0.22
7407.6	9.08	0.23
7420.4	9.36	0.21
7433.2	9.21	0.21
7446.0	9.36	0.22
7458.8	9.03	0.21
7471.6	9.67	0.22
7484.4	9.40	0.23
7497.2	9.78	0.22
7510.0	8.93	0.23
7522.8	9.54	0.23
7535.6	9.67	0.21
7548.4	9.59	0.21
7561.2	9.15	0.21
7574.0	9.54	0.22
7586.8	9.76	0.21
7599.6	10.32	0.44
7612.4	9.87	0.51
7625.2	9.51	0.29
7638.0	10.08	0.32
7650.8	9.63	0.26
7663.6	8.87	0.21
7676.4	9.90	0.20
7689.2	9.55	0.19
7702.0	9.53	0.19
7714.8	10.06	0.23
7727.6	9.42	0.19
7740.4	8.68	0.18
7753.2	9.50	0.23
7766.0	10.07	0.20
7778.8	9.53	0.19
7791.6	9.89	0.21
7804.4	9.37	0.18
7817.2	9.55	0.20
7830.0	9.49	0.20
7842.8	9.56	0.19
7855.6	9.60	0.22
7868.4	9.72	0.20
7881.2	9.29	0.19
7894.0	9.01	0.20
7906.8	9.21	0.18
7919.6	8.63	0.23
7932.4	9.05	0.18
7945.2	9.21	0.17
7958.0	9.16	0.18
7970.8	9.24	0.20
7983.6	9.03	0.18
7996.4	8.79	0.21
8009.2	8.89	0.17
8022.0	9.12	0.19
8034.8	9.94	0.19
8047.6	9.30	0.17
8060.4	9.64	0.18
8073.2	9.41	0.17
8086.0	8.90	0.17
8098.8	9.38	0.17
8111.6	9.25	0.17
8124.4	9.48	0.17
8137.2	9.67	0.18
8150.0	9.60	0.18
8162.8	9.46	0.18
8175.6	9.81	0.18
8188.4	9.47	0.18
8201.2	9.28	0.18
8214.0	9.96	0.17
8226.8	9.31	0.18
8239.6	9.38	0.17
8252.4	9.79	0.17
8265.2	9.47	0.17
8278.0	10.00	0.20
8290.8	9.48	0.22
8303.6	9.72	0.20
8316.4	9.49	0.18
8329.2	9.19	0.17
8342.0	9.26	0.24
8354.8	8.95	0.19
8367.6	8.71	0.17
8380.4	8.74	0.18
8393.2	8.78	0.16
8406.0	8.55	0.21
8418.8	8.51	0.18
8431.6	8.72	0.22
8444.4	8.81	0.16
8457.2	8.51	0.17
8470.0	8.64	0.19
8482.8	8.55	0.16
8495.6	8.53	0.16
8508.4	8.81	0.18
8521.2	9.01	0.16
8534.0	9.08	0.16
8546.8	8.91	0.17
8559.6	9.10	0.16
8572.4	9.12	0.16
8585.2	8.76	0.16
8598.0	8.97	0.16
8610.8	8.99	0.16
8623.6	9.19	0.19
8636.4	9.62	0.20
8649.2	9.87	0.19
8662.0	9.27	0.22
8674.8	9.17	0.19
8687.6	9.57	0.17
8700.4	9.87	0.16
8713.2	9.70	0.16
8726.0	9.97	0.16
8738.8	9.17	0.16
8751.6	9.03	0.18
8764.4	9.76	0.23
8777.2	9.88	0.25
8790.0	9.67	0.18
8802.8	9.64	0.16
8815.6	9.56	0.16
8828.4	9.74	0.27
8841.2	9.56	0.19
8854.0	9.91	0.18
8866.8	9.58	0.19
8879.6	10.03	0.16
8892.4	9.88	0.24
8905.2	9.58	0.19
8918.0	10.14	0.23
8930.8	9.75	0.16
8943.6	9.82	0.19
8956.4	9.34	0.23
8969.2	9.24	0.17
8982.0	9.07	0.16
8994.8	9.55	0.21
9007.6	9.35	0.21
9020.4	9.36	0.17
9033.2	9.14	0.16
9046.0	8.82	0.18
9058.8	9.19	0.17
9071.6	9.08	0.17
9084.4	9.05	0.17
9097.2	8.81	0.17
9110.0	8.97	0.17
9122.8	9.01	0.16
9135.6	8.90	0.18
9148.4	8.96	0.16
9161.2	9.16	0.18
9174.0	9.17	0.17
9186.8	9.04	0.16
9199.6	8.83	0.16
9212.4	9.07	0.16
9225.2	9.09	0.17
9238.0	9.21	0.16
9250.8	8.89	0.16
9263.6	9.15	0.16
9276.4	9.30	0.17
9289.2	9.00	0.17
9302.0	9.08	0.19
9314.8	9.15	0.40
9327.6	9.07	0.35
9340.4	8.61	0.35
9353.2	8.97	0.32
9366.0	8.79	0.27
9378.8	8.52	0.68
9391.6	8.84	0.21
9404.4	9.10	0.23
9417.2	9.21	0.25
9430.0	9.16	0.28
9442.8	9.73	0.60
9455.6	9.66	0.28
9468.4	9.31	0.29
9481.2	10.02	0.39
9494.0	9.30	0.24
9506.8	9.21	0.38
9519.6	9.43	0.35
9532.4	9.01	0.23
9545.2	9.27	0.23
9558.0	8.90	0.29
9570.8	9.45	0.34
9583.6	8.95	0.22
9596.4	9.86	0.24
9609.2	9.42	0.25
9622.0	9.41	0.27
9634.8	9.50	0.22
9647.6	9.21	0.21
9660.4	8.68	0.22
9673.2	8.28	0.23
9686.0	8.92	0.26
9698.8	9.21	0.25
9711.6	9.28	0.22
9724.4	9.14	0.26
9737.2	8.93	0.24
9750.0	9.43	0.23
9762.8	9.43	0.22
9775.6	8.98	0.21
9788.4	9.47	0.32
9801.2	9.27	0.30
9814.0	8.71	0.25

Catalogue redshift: 0.180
